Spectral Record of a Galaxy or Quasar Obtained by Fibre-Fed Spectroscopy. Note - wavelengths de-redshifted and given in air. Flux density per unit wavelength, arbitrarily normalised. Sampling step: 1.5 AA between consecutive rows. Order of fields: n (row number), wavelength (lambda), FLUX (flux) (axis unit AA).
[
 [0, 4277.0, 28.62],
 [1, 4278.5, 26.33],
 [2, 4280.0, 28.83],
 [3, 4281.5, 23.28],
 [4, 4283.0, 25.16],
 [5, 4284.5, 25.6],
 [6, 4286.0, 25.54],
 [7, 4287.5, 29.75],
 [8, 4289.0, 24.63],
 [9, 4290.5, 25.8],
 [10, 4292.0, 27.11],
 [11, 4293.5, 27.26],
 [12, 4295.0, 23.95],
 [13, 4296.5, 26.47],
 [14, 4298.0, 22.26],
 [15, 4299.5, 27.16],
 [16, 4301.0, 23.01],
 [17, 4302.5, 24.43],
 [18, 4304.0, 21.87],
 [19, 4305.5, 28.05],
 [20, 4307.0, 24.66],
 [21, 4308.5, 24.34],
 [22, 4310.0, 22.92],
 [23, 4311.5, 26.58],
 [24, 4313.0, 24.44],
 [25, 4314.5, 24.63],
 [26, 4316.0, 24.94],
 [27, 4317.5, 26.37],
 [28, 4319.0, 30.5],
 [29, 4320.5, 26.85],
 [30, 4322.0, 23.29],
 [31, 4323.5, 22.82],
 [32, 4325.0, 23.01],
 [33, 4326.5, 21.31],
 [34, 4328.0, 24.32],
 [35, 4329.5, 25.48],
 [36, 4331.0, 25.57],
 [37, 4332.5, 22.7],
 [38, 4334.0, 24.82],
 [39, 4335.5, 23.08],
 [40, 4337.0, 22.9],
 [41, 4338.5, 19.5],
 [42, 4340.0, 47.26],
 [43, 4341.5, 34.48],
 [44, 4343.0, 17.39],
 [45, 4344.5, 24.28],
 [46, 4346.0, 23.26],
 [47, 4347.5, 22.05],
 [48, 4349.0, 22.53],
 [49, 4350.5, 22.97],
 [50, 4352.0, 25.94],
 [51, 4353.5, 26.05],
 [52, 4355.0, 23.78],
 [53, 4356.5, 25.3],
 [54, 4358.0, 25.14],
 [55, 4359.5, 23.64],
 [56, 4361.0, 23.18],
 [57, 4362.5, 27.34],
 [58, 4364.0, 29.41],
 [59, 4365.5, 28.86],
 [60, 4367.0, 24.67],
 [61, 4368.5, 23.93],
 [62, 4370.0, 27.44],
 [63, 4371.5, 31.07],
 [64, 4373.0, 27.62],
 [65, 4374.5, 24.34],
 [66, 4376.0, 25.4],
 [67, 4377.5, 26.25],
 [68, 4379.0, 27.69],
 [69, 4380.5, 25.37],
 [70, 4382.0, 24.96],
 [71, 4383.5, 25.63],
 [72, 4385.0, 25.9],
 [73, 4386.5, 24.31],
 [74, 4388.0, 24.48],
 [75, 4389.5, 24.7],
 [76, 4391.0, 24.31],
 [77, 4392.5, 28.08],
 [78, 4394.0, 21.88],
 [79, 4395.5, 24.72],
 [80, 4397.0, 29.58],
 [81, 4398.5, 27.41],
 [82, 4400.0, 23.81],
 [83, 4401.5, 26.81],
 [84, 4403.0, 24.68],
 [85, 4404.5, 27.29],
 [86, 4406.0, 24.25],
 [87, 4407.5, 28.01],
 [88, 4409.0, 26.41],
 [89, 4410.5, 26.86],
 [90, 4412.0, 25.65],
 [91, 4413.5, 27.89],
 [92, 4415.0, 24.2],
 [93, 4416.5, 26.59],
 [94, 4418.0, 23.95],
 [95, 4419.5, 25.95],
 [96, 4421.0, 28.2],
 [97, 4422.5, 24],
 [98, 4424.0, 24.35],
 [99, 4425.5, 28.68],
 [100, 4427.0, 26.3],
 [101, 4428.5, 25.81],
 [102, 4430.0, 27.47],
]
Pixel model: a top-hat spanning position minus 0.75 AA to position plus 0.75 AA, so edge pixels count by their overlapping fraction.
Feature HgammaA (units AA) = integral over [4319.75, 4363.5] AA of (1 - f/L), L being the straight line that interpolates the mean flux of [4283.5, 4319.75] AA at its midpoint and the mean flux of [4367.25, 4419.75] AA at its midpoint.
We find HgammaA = 1.4 AA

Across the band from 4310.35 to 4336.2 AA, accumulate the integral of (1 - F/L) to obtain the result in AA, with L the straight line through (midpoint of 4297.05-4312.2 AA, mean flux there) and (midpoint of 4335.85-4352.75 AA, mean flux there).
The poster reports 0.33 AA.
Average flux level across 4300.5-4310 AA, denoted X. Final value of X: 24.3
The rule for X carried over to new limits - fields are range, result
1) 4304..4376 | 25.4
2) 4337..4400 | 25.8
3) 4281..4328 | 25.1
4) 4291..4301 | 25.5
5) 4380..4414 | 25.8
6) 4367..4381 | 26.5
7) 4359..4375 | 26.6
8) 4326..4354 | 25.1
